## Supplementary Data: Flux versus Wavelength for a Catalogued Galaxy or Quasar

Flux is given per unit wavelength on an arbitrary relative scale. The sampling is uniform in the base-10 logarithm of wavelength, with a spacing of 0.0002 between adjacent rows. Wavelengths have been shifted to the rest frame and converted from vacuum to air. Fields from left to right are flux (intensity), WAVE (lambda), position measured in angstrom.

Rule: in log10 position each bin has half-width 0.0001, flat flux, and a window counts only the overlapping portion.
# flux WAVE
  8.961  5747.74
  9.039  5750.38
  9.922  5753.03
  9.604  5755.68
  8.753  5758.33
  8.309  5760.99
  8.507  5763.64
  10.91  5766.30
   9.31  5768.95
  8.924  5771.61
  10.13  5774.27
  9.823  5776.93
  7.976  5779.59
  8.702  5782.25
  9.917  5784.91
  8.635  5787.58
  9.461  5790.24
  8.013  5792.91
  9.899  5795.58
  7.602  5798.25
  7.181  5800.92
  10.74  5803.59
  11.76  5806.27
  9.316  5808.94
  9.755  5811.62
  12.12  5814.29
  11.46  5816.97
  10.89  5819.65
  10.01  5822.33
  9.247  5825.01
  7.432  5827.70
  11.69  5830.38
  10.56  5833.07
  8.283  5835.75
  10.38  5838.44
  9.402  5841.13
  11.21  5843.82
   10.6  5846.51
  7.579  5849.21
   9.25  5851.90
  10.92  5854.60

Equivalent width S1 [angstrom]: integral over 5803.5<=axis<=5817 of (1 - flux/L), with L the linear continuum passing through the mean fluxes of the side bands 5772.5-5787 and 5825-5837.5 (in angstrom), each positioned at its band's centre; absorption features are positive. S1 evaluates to -2.0 angstrom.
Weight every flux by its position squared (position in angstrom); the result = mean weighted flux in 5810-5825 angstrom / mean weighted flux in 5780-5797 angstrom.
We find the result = 1.2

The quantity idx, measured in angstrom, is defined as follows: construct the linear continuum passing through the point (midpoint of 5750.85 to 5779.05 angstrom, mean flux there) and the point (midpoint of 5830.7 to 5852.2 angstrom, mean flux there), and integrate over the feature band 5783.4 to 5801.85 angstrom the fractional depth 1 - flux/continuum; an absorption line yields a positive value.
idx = 1.6 angstrom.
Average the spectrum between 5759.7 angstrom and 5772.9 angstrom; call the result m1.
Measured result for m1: 9.2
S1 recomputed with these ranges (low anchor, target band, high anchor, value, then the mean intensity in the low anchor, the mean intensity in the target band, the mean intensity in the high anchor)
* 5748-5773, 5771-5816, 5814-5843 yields 1.0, 9.24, 9.44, 10.1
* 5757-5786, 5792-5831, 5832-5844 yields -0.8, 9.2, 9.79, 9.84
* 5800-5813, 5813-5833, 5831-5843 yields -1.2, 9.84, 10.4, 9.85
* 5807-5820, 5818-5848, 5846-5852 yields -0.8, 10.7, 9.98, 8.91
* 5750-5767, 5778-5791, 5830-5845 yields 0.8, 9.24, 8.94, 10.2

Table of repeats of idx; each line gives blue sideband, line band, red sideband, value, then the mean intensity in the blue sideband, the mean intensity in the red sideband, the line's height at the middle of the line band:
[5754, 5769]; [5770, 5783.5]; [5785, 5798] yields 0.0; 9.24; 8.97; 9.1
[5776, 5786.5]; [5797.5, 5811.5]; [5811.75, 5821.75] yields 1.4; 9.07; 11.2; 10.4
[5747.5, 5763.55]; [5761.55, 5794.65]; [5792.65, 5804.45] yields -1.2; 9.06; 8.67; 8.86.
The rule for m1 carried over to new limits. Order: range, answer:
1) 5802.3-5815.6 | 10.7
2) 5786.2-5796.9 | 9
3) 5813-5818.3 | 11.8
